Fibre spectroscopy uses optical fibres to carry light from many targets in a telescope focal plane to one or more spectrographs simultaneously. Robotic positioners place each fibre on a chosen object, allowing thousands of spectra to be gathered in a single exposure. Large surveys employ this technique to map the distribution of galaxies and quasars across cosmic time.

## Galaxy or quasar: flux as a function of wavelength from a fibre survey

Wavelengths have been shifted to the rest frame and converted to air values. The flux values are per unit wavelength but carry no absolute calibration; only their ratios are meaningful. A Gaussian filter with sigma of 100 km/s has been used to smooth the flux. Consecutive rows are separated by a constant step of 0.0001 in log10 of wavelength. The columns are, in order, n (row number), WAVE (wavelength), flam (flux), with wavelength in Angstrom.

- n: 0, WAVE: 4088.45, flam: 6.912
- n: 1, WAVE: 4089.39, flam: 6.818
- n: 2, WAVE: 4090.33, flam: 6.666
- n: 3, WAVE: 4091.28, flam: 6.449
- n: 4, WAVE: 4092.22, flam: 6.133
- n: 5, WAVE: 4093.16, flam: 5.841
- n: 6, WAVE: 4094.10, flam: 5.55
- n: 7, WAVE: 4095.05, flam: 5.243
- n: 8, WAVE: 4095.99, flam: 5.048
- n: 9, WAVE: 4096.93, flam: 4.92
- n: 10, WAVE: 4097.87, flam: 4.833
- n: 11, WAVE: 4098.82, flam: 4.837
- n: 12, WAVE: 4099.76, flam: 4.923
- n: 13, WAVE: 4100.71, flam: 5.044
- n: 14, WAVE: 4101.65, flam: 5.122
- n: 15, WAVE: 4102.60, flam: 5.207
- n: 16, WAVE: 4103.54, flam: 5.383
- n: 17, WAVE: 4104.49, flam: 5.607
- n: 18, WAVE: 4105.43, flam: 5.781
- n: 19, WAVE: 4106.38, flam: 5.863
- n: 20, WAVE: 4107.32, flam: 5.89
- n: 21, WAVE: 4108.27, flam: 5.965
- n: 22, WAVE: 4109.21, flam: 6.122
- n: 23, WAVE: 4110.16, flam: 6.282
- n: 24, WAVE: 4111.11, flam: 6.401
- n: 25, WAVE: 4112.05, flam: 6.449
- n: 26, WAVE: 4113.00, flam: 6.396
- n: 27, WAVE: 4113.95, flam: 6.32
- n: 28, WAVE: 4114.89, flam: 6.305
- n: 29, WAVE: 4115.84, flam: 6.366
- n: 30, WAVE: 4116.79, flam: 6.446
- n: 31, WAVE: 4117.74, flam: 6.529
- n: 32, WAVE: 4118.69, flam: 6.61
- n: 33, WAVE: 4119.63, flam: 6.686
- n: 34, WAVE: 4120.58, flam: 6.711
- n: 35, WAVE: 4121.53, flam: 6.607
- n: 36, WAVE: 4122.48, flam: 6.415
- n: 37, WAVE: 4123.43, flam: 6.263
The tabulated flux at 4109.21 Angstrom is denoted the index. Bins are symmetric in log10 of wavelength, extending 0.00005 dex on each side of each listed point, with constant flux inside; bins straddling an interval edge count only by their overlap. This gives 6.122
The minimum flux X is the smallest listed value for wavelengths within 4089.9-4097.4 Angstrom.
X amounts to 4.92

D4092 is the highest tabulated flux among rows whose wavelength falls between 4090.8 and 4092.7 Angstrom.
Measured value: 6.449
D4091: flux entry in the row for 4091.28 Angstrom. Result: 6.449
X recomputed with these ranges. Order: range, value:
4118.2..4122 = 6.607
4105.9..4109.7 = 5.863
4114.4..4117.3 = 6.305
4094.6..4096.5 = 5.048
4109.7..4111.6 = 6.282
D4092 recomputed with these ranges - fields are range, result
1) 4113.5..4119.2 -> 6.61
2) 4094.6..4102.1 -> 5.243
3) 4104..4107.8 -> 5.89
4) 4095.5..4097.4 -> 5.048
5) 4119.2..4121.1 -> 6.711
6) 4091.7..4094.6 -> 6.133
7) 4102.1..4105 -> 5.607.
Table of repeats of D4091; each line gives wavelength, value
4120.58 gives 6.711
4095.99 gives 5.048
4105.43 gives 5.781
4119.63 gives 6.686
